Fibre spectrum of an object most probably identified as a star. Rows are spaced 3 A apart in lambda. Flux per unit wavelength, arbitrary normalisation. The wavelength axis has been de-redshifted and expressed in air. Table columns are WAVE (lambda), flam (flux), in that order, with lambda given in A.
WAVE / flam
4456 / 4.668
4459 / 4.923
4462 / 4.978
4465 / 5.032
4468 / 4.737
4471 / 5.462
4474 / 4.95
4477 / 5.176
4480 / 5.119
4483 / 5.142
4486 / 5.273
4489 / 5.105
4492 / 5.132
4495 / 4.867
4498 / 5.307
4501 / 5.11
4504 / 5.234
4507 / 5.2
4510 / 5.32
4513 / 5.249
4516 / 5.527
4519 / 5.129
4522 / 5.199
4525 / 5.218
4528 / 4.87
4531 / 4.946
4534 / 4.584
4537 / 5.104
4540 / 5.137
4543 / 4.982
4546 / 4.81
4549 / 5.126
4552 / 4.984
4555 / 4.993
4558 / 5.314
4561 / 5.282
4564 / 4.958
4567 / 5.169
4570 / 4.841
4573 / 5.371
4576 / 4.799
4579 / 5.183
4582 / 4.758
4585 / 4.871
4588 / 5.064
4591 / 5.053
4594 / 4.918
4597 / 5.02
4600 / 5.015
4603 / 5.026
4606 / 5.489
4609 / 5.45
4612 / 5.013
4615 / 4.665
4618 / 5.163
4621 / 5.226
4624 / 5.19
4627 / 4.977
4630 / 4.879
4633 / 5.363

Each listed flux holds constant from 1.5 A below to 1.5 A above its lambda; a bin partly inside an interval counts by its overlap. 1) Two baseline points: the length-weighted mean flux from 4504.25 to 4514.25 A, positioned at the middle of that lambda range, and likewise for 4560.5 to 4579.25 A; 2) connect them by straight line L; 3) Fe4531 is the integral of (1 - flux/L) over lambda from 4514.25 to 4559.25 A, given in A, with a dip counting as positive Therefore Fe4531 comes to 0.9 A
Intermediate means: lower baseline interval 5.25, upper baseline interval 5.07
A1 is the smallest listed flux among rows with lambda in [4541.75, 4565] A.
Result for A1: 4.81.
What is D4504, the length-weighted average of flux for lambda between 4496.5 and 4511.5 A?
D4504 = 5.23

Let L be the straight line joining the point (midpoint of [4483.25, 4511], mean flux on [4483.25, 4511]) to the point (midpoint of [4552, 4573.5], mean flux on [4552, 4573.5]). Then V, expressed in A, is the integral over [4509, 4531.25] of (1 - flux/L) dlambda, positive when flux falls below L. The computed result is -0.2 A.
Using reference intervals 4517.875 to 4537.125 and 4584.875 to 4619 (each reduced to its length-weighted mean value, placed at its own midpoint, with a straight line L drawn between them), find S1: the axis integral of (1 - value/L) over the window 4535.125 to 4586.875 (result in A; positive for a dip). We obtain -0.08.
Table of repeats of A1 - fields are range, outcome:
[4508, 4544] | 4.584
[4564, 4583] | 4.758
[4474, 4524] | 4.867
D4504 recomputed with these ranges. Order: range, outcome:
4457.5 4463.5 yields 4.95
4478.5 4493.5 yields 5.15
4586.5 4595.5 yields 5.01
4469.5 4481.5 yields 5.18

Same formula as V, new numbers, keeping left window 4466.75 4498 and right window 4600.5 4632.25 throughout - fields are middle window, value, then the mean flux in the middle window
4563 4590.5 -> 0.6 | 5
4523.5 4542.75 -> 0.5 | 4.98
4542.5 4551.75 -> 0.2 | 4.97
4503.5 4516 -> -0.4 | 5.29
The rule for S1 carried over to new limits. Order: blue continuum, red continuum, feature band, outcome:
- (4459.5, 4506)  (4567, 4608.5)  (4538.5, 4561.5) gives 0.0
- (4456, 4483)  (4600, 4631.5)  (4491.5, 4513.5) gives -0.6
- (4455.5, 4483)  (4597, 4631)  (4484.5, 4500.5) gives -0.3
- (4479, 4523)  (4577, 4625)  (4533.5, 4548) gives 0.5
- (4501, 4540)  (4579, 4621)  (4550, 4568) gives -0.1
